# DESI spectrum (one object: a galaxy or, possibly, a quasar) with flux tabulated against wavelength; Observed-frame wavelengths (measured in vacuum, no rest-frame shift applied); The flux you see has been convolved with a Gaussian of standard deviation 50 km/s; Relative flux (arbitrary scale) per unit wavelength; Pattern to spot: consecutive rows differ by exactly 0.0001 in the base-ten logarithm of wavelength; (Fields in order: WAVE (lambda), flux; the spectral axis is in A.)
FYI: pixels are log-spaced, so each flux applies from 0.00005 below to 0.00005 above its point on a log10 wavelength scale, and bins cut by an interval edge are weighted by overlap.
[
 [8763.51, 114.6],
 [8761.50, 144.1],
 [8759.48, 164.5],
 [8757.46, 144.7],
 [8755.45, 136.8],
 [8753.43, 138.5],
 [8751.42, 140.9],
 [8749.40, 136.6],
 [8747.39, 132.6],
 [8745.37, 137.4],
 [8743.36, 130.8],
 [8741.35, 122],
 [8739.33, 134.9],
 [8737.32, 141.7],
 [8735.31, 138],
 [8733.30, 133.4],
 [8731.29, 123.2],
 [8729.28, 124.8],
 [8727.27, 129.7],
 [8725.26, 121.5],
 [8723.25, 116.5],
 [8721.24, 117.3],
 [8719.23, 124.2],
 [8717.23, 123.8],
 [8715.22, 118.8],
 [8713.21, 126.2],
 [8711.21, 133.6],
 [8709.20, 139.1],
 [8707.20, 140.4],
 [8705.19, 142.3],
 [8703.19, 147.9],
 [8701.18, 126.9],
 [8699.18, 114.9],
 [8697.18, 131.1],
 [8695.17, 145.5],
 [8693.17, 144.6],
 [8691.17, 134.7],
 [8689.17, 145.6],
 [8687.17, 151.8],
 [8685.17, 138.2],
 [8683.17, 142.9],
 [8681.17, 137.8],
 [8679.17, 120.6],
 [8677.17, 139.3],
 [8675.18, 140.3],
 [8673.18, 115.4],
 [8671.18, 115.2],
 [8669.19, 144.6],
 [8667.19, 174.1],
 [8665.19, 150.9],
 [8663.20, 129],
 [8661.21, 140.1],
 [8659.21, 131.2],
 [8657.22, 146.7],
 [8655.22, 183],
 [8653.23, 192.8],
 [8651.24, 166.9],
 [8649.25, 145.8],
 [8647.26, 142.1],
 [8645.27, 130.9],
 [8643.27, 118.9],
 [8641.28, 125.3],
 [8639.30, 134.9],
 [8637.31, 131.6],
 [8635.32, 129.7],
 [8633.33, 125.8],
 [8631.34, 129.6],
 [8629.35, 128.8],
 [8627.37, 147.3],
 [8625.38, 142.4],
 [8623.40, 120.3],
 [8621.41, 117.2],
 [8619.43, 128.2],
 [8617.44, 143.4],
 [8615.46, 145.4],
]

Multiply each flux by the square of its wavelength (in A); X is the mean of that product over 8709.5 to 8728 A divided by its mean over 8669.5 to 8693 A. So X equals 0.92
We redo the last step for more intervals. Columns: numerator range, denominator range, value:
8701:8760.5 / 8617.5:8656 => 0.98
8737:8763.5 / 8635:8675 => 0.99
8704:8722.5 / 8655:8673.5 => 0.92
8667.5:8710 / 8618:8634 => 1.06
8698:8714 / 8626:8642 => 1.03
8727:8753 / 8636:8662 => 0.93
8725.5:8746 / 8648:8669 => 0.86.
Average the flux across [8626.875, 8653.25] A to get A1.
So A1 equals 137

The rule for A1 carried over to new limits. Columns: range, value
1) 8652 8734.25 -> 137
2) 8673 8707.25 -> 137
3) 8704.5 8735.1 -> 128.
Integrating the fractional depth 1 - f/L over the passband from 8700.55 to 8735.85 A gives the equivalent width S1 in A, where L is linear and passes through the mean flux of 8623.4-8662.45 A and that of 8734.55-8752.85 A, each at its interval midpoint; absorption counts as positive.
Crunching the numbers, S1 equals 1.9 A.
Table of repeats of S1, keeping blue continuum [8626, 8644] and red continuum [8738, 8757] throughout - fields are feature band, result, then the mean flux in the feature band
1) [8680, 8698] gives -1.16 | 141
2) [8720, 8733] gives 1.10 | 123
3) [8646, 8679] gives -3.72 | 147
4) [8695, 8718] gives 0.21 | 132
